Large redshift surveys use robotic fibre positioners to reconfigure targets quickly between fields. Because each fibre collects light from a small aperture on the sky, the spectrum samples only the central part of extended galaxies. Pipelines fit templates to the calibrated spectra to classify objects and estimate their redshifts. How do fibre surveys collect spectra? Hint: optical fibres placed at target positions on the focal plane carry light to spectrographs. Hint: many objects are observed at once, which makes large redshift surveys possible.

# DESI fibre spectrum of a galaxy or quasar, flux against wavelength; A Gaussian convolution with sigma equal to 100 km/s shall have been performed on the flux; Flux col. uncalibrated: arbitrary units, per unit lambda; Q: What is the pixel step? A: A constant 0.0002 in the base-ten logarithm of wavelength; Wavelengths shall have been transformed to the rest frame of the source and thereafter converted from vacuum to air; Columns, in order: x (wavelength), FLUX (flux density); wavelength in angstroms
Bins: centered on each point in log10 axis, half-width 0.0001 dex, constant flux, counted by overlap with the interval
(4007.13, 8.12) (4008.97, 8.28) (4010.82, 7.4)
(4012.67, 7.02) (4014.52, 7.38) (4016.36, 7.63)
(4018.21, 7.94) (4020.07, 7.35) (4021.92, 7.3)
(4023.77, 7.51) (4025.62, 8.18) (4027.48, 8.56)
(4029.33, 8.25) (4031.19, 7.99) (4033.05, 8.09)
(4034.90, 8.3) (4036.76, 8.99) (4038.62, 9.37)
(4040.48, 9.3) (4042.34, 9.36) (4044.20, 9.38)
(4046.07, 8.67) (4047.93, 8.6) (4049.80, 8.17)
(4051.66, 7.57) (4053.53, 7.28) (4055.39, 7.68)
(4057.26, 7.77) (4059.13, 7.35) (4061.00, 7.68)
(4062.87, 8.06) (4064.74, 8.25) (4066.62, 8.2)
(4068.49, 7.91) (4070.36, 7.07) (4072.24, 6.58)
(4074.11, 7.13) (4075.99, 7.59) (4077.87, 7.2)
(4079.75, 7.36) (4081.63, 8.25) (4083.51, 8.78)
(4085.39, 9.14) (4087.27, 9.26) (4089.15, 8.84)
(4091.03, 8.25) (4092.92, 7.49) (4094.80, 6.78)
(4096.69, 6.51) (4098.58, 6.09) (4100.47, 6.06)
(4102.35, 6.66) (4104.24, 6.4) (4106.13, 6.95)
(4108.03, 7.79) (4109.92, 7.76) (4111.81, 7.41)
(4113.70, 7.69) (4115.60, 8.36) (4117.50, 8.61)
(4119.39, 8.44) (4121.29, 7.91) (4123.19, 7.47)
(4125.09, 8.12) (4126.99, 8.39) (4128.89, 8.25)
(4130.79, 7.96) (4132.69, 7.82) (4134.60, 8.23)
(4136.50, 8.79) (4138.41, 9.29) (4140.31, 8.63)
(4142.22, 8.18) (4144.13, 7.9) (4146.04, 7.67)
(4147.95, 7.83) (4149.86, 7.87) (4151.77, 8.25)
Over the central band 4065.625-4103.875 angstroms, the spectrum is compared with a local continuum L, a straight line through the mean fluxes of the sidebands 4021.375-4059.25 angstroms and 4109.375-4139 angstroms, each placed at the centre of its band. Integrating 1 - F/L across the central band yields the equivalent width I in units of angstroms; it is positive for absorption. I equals 3.2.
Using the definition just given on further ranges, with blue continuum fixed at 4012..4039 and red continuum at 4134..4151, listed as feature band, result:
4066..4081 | 1.3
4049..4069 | 0.6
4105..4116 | 0.8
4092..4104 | 2.3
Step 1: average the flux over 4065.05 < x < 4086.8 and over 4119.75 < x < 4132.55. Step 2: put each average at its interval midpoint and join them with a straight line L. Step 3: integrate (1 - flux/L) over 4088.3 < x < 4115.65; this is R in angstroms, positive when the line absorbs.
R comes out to 2.4 angstroms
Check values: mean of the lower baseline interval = 7.79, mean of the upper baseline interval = 8.02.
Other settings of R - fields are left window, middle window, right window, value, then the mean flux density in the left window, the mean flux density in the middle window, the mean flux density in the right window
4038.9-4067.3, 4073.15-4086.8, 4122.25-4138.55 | 0.4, 8.25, 7.97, 8.21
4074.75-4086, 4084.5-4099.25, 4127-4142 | 0.5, 7.99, 7.82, 8.41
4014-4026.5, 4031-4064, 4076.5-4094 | -1.8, 7.62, 8.32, 8.26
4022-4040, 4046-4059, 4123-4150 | 0.7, 8.34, 7.88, 8.19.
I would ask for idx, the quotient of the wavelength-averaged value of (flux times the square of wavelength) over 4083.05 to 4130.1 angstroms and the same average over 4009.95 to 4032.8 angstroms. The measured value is 1.04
